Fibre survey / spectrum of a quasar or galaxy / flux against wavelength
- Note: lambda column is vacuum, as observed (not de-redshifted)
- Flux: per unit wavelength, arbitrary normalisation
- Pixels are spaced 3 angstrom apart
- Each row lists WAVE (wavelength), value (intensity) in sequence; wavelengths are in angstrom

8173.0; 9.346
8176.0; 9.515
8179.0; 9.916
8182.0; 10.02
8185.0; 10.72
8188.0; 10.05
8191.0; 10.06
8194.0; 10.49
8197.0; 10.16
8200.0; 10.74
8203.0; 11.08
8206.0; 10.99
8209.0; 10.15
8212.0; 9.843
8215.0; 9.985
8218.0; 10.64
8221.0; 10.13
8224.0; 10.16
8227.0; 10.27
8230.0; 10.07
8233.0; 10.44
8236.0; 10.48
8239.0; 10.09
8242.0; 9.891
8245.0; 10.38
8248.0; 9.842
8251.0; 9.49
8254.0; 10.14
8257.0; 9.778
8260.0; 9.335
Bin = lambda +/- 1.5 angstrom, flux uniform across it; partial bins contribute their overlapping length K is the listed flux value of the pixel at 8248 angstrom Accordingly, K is 9.842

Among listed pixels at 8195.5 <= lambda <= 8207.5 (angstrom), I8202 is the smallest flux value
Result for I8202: 10.16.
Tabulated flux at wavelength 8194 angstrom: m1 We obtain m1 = 10.49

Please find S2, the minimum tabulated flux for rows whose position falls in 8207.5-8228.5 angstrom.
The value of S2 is 9.843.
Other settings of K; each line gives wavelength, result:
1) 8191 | 10.06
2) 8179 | 9.916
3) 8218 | 10.64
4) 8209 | 10.15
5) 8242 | 9.891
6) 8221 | 10.13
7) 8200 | 10.74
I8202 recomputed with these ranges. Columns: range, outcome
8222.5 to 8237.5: 10.07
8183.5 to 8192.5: 10.05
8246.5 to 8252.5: 9.49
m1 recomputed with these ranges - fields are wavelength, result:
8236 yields 10.48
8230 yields 10.07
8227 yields 10.27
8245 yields 10.38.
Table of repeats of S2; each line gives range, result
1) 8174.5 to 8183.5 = 9.515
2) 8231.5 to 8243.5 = 9.891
